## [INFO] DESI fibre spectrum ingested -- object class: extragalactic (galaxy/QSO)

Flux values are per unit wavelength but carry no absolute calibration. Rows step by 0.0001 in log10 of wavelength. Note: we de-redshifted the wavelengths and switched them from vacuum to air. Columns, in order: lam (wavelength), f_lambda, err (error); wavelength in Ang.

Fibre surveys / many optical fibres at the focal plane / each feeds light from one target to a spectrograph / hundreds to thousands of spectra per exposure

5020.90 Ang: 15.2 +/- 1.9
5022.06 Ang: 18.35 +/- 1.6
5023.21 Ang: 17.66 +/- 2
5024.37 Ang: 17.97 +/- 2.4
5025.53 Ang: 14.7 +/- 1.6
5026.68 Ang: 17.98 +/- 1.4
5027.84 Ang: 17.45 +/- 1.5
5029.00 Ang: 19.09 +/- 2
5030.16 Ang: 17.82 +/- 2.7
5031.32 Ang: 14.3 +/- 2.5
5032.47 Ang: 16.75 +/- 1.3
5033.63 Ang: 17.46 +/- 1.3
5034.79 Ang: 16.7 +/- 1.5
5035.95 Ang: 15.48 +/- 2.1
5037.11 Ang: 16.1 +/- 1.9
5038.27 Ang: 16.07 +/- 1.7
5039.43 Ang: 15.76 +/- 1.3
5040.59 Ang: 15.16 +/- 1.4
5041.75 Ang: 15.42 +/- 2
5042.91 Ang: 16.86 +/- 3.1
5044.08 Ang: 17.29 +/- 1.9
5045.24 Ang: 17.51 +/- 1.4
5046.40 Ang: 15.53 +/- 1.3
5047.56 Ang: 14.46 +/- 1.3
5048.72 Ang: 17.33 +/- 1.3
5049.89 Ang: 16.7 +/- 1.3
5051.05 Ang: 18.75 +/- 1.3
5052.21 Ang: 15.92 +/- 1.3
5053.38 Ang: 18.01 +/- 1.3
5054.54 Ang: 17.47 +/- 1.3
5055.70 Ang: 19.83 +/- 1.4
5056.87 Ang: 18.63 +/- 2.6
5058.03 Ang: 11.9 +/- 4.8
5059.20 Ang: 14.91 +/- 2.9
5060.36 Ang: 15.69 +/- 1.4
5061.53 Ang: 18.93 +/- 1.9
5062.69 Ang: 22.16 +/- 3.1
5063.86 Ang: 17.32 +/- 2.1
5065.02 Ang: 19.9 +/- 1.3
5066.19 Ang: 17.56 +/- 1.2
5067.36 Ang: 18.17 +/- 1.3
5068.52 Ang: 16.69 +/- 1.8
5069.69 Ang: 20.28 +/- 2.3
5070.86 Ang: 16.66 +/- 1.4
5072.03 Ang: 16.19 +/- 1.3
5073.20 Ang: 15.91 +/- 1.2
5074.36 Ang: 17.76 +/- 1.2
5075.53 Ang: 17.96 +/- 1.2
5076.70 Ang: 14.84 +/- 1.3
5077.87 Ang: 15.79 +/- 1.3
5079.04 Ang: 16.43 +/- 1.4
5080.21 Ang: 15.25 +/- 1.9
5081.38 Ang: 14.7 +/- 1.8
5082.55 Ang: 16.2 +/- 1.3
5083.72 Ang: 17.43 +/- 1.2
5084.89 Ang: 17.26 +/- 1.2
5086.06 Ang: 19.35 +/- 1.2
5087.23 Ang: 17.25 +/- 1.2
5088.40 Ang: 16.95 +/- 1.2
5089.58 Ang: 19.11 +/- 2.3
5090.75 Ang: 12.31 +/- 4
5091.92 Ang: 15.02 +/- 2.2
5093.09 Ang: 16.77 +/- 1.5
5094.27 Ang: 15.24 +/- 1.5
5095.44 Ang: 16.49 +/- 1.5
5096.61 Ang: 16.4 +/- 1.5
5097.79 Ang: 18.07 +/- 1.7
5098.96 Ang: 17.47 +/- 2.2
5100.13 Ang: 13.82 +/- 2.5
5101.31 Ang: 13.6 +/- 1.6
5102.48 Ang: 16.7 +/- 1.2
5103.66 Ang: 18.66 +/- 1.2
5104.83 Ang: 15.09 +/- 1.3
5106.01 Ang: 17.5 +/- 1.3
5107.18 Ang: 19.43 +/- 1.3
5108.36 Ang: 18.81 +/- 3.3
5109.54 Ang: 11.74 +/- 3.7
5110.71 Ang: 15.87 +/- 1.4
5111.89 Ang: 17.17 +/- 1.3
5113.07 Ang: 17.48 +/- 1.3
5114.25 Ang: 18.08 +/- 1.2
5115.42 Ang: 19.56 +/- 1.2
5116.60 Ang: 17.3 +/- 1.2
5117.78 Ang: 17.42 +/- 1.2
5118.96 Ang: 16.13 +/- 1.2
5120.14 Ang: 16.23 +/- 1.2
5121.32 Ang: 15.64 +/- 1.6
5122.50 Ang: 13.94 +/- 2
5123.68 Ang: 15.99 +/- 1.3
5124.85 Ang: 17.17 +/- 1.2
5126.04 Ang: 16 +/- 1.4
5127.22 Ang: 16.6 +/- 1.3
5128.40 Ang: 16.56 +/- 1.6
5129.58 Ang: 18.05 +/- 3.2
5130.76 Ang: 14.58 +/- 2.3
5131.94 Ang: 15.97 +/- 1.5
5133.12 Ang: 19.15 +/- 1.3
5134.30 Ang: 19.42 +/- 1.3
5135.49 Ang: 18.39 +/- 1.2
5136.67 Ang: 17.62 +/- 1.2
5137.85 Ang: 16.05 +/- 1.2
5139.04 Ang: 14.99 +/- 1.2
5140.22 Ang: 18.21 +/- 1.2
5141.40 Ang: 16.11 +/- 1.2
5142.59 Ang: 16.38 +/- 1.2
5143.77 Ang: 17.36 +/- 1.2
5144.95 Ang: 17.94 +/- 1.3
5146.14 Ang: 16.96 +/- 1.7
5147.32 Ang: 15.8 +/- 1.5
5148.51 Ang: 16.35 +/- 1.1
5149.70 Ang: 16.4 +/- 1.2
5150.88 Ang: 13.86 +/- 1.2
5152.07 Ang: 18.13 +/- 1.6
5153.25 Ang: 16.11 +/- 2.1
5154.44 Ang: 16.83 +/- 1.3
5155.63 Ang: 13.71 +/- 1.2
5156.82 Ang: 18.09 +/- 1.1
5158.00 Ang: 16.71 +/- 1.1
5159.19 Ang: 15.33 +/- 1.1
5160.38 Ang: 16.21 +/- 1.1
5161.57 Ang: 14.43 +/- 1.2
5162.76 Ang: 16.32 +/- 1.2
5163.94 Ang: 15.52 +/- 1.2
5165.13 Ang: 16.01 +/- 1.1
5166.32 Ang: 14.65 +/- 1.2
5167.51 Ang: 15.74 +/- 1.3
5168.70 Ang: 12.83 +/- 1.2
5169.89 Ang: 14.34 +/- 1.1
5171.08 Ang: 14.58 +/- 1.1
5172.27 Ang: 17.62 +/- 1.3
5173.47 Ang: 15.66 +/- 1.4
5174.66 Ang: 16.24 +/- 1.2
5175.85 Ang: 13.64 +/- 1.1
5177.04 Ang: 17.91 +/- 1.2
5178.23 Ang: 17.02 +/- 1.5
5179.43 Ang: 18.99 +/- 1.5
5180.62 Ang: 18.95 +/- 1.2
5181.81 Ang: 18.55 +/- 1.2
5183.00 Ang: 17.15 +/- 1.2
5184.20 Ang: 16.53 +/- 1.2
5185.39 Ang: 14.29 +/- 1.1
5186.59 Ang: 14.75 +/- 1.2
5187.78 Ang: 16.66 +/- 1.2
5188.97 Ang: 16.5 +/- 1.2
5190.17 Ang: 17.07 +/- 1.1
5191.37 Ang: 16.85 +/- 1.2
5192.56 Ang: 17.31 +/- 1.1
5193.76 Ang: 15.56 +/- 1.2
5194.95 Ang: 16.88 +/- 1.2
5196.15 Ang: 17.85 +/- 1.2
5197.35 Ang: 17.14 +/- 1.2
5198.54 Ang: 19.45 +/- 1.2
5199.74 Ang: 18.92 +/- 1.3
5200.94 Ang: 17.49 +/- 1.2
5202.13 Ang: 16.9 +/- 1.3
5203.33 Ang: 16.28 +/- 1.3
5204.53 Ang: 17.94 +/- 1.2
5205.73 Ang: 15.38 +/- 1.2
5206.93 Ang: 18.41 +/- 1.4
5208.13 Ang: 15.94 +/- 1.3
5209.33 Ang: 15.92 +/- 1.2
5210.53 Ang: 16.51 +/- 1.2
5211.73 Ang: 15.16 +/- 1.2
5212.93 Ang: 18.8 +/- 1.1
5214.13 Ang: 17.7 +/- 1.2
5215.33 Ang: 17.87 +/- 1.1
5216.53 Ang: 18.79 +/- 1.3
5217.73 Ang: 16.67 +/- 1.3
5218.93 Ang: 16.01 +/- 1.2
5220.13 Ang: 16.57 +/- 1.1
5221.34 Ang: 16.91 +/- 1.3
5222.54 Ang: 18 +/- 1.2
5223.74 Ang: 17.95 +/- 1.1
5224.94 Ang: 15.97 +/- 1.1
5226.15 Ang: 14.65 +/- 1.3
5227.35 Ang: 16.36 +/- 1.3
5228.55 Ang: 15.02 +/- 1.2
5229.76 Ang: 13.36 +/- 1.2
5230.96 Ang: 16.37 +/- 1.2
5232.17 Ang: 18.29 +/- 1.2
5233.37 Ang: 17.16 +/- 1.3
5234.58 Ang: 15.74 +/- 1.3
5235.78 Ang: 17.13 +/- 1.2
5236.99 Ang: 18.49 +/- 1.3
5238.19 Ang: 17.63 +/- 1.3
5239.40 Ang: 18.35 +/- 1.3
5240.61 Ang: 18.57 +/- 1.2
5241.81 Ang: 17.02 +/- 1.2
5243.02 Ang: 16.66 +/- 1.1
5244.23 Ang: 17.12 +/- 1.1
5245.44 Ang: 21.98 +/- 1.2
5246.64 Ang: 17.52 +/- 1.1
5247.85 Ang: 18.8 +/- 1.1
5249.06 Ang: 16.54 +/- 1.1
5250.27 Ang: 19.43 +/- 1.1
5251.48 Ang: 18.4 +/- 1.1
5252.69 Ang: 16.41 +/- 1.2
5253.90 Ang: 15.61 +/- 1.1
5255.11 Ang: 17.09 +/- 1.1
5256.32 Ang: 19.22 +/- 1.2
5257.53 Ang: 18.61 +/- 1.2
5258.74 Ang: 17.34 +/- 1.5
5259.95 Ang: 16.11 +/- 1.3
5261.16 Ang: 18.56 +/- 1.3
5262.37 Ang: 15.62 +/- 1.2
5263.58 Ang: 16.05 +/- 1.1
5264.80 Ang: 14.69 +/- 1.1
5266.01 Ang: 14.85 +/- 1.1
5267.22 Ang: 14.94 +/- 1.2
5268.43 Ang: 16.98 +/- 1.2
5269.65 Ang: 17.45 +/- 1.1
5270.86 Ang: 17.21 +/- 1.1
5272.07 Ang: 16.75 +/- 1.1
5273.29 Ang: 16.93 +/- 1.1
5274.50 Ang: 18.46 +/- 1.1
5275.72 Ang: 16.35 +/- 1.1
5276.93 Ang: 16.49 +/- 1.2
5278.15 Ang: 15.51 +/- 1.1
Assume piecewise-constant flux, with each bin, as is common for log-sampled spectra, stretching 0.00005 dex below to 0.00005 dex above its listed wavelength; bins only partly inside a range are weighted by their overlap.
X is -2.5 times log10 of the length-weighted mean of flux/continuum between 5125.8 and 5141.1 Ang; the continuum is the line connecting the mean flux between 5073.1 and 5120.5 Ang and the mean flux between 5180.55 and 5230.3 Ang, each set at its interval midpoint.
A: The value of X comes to -0.02 mag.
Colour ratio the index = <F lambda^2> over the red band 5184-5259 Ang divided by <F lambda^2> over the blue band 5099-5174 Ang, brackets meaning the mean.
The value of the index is 1.08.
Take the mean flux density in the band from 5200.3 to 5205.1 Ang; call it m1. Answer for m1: 17.2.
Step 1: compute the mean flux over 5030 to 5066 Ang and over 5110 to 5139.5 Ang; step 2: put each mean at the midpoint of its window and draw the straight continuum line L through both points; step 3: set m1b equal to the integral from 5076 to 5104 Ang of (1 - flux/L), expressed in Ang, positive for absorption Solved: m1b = 0.9 Ang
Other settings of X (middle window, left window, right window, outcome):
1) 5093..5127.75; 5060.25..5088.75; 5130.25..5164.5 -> 0.03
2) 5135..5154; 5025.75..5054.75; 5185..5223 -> 0.01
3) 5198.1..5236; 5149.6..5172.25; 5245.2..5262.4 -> 0.00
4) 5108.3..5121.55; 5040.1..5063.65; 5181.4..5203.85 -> 0.01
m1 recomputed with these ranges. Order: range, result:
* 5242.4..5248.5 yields 18.4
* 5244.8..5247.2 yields 19.8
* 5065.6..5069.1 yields 17.5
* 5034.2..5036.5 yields 16.1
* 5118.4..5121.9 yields 16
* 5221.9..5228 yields 16.6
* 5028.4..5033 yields 17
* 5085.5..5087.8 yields 18.3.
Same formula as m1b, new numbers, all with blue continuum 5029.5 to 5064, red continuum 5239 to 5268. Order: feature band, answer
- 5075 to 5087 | 0.2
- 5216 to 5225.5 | 0.1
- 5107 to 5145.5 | 0.2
